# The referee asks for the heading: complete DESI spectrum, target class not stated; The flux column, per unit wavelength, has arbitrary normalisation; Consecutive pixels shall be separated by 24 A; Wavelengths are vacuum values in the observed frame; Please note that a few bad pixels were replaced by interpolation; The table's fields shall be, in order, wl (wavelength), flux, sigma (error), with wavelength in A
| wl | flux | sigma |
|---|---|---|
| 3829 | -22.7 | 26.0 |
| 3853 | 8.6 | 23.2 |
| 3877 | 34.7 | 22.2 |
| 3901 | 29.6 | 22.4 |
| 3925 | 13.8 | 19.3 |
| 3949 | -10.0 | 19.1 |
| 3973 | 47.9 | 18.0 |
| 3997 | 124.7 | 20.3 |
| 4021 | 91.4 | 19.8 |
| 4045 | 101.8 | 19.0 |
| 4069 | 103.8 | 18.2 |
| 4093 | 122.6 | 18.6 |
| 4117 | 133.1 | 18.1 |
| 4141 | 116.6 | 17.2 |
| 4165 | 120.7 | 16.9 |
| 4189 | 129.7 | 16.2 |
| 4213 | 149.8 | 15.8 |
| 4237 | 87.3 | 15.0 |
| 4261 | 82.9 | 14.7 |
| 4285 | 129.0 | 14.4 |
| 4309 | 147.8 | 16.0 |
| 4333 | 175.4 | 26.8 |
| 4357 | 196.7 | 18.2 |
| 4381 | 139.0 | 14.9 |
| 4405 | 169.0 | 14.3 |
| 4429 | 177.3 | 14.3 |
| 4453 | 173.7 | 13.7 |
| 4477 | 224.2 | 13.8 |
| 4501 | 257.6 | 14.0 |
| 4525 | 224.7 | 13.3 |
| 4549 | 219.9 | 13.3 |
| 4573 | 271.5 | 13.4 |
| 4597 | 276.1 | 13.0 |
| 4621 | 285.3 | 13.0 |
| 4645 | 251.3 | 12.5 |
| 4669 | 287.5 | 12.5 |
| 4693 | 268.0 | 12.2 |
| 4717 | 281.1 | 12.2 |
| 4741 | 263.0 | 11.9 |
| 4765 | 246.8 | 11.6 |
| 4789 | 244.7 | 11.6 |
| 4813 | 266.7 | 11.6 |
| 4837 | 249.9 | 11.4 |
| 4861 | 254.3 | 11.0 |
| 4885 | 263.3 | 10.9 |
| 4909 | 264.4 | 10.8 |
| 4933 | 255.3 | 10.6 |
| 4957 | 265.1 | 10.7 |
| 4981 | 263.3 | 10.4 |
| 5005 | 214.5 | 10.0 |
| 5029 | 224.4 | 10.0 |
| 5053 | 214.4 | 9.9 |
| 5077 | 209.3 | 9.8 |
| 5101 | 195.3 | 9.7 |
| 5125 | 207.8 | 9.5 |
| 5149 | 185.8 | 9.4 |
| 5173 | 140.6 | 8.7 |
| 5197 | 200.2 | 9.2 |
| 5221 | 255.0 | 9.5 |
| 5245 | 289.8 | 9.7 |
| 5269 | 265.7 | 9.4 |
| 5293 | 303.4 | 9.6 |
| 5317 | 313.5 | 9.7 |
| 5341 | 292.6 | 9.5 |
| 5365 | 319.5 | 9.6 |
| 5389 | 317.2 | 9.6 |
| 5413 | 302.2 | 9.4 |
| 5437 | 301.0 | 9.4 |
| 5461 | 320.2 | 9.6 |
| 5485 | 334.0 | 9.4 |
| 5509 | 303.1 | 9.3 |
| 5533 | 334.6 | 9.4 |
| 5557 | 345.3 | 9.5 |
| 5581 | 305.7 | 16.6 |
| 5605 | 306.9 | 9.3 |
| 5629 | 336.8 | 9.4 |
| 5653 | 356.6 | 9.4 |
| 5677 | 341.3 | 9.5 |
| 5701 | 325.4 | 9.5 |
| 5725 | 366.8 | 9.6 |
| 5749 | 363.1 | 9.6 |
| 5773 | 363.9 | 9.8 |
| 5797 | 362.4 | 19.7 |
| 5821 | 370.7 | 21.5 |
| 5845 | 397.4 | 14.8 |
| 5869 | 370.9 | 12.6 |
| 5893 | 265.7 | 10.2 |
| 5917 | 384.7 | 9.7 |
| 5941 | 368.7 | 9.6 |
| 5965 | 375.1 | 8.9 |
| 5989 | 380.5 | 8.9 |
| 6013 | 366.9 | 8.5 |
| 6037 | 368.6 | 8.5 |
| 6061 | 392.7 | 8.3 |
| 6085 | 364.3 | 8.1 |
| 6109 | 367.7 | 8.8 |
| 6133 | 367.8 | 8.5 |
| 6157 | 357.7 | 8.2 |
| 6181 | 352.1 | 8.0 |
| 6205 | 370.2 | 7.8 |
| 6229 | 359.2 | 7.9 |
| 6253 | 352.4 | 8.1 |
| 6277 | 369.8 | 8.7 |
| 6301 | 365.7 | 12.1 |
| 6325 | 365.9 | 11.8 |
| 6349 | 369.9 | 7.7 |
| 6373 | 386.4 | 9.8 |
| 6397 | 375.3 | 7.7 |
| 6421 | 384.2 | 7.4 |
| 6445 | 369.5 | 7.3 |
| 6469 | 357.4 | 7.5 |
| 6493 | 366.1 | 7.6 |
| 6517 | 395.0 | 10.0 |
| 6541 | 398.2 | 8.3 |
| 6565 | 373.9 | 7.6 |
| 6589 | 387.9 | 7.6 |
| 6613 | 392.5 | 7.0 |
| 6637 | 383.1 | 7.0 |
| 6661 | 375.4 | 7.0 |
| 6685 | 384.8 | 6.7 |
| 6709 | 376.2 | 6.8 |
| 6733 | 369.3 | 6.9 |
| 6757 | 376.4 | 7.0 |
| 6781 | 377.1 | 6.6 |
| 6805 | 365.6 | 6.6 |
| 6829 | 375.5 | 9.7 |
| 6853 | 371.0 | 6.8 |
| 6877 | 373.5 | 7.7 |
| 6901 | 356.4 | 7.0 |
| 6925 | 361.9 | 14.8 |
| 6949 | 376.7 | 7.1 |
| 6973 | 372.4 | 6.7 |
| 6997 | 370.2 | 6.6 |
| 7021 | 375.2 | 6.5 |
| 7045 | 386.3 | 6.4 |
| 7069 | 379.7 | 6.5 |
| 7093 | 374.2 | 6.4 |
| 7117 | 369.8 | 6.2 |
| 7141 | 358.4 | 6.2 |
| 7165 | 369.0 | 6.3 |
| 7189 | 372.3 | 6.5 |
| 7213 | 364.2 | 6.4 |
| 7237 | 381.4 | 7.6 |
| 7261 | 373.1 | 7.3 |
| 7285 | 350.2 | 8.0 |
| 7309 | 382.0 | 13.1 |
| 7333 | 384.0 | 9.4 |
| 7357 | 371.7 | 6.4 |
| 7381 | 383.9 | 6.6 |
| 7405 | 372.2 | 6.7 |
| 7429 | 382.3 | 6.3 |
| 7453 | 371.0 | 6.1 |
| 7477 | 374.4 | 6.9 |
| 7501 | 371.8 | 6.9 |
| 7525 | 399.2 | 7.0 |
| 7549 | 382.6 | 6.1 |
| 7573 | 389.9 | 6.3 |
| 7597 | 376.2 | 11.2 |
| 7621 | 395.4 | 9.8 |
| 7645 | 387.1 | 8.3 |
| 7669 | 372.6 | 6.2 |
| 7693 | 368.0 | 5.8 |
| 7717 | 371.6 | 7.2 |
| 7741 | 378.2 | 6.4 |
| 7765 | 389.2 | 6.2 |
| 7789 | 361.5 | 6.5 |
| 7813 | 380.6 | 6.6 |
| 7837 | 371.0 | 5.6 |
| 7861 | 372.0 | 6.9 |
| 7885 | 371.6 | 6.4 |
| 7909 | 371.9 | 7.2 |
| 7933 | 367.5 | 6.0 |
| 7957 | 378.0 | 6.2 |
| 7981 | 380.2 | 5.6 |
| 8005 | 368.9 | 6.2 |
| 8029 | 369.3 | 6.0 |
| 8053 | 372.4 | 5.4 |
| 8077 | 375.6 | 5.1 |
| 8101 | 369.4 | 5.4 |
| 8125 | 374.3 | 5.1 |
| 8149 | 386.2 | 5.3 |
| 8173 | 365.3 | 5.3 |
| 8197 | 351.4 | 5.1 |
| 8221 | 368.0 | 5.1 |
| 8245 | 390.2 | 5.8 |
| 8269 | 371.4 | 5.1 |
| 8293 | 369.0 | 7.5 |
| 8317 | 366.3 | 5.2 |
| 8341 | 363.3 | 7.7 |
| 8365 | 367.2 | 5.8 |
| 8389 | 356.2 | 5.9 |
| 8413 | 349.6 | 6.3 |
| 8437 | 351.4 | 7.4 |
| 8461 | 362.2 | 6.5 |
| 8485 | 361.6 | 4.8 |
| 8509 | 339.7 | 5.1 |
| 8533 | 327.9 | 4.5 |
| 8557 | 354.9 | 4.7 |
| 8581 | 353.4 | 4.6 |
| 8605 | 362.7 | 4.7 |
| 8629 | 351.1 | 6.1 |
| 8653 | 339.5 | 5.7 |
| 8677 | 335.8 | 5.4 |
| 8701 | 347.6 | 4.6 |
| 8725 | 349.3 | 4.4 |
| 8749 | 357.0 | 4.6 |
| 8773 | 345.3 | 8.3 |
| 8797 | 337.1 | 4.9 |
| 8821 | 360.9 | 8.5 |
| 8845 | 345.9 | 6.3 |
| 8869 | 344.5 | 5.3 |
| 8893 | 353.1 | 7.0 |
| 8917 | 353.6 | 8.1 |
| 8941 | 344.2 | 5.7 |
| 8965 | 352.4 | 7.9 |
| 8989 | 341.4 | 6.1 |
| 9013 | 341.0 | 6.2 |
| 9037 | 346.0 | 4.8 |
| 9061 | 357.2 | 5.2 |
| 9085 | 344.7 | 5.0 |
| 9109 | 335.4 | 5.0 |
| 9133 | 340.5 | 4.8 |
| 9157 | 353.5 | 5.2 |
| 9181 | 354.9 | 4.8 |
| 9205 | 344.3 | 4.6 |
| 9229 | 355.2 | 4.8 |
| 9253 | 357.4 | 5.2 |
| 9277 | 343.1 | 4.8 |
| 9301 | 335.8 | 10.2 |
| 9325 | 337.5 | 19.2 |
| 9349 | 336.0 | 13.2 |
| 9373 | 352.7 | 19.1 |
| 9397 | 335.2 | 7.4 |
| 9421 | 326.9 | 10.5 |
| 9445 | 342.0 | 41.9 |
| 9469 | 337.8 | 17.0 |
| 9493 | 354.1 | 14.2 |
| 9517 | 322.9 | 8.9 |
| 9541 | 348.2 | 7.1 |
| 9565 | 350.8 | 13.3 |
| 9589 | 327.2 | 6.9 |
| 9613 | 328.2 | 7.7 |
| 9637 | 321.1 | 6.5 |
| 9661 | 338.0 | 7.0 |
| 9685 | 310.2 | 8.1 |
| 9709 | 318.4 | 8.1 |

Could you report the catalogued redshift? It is 0.00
